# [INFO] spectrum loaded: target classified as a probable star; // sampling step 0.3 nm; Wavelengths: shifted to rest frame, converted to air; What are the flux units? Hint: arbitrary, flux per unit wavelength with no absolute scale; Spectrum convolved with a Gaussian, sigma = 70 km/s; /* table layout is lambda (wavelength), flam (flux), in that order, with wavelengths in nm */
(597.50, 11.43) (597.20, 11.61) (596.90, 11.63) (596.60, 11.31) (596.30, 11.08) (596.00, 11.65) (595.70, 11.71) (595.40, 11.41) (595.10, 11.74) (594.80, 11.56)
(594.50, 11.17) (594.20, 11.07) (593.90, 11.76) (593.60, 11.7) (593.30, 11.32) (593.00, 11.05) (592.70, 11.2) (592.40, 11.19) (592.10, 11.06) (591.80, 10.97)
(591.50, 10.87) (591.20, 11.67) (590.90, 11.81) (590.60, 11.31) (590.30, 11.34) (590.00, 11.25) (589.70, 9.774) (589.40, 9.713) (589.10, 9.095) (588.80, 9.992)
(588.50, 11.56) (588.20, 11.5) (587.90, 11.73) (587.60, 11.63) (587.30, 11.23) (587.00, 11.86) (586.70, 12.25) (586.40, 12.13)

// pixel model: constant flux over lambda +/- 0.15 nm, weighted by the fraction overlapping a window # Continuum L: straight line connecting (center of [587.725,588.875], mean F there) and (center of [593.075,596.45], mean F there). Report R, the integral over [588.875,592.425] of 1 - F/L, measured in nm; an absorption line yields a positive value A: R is 0.17 nm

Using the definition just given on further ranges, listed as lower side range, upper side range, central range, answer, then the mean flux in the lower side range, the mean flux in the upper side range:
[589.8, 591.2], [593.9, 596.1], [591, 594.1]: 0.042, 11.4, 11.5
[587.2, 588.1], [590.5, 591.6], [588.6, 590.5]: 0.203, 11.5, 11.4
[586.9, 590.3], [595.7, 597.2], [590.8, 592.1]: -0.024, 10.9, 11.5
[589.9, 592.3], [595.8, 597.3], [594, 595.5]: 0.000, 11.3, 11.5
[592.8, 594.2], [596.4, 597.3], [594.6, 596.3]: -0.015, 11.4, 11.5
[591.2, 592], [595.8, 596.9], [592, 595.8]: -0.050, 11.1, 11.4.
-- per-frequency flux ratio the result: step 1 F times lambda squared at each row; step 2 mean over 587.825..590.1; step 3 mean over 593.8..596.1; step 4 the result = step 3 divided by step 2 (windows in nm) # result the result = 1.12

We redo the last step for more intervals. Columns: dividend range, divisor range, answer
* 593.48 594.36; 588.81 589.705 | 1.22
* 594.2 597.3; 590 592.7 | 1.03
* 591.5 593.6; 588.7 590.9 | 1.08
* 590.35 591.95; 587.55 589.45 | 1.06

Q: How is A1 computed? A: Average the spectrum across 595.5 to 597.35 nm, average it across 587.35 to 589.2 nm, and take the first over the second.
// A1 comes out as 1.05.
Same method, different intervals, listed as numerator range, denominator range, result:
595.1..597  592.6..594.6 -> 1.01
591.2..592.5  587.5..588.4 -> 0.95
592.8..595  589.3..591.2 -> 1.04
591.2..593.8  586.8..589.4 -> 1.02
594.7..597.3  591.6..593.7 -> 1.03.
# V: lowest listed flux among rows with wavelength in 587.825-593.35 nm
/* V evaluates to 9.095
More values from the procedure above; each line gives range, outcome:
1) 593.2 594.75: 11.07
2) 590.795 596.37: 10.87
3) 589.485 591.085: 9.774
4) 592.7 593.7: 11.05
